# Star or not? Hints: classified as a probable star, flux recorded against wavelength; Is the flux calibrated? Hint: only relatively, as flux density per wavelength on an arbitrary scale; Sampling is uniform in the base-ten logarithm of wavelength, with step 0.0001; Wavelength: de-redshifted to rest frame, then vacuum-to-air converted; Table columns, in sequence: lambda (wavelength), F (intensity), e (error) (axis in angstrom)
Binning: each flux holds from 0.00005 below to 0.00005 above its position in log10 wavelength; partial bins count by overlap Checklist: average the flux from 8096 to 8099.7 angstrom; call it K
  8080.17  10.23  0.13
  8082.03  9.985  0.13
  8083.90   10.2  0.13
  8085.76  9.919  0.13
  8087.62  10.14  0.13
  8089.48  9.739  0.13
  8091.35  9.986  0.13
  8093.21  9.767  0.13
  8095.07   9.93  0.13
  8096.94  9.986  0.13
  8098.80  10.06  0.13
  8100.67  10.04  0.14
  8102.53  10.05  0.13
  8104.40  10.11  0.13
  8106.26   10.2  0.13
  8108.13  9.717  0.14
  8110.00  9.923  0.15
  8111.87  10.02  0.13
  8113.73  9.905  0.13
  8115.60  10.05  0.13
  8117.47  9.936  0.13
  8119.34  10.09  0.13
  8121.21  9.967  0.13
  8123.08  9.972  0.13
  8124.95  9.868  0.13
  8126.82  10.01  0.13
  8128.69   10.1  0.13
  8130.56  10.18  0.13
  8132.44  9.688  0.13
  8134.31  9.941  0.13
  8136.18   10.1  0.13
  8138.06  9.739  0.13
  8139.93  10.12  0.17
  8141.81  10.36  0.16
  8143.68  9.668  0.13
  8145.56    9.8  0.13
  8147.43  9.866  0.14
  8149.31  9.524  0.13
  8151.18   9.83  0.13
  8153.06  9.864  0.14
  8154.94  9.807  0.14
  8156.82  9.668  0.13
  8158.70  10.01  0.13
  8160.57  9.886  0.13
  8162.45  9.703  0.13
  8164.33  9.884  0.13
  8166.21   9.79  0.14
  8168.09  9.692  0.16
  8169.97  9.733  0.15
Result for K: 10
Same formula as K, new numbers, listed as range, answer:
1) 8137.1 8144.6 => 9.97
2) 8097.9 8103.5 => 10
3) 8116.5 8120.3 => 10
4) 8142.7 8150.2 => 9.72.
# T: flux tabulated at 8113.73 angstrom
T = 9.905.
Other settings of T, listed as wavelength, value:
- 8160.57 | 9.886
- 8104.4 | 10.11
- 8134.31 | 9.941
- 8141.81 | 10.36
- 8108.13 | 9.717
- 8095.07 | 9.93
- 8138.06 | 9.739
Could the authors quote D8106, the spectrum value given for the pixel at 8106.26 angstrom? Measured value 10.2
